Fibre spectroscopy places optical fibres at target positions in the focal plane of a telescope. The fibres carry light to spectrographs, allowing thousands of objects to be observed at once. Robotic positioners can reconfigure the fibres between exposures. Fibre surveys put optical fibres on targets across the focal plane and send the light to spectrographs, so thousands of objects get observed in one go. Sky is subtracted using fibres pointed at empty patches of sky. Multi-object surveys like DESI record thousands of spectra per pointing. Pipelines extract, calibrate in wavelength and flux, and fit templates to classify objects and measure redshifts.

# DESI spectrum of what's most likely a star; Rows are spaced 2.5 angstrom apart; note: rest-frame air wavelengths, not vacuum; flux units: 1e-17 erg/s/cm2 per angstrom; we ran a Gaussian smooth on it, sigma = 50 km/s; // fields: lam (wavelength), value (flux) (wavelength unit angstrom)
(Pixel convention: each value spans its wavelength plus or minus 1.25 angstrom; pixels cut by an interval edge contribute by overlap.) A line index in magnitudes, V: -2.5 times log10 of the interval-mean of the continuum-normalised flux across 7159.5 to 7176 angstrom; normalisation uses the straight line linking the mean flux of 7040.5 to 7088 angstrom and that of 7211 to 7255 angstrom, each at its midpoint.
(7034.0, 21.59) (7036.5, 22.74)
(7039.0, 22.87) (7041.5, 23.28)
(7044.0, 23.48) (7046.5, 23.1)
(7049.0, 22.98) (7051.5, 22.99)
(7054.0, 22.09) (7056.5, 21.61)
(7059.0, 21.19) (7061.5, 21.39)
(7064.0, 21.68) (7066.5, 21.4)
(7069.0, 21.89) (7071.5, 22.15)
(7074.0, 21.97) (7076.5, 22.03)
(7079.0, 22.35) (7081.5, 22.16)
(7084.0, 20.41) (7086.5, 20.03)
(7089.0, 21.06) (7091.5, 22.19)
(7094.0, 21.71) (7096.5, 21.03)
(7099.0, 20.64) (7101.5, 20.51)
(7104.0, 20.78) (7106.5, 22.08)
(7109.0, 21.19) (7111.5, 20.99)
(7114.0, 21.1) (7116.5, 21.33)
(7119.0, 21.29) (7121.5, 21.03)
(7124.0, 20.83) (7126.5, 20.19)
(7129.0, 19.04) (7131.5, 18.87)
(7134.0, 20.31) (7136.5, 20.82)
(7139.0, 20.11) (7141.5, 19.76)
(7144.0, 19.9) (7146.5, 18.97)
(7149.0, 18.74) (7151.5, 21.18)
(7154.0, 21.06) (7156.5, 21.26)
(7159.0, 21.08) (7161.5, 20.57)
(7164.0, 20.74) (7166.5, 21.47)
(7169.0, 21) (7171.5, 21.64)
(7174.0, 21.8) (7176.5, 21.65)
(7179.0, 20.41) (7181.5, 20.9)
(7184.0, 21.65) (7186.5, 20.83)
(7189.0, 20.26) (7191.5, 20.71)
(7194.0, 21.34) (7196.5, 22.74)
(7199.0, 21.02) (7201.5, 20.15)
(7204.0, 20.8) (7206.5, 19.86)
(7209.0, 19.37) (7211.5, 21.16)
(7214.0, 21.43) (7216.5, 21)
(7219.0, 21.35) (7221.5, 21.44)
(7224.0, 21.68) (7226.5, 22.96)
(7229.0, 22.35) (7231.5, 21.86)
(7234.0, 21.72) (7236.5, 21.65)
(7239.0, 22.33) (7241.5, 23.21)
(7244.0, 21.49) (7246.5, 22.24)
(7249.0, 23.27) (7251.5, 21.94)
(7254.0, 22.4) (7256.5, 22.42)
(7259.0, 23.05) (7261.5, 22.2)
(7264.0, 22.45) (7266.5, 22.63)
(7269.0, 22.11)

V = 0.04 mag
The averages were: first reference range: 22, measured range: 21.2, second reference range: 22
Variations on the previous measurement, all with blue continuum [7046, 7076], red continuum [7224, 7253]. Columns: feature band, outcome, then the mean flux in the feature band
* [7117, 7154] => 0.10 mag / 20.1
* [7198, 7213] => 0.09 mag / 20.4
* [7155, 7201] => 0.05 mag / 21.2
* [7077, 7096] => 0.03 mag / 21.4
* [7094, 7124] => 0.05 mag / 21.1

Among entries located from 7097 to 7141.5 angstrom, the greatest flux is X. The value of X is 22.08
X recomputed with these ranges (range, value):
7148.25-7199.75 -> 22.74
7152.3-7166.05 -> 21.26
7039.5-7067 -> 23.48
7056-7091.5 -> 22.35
